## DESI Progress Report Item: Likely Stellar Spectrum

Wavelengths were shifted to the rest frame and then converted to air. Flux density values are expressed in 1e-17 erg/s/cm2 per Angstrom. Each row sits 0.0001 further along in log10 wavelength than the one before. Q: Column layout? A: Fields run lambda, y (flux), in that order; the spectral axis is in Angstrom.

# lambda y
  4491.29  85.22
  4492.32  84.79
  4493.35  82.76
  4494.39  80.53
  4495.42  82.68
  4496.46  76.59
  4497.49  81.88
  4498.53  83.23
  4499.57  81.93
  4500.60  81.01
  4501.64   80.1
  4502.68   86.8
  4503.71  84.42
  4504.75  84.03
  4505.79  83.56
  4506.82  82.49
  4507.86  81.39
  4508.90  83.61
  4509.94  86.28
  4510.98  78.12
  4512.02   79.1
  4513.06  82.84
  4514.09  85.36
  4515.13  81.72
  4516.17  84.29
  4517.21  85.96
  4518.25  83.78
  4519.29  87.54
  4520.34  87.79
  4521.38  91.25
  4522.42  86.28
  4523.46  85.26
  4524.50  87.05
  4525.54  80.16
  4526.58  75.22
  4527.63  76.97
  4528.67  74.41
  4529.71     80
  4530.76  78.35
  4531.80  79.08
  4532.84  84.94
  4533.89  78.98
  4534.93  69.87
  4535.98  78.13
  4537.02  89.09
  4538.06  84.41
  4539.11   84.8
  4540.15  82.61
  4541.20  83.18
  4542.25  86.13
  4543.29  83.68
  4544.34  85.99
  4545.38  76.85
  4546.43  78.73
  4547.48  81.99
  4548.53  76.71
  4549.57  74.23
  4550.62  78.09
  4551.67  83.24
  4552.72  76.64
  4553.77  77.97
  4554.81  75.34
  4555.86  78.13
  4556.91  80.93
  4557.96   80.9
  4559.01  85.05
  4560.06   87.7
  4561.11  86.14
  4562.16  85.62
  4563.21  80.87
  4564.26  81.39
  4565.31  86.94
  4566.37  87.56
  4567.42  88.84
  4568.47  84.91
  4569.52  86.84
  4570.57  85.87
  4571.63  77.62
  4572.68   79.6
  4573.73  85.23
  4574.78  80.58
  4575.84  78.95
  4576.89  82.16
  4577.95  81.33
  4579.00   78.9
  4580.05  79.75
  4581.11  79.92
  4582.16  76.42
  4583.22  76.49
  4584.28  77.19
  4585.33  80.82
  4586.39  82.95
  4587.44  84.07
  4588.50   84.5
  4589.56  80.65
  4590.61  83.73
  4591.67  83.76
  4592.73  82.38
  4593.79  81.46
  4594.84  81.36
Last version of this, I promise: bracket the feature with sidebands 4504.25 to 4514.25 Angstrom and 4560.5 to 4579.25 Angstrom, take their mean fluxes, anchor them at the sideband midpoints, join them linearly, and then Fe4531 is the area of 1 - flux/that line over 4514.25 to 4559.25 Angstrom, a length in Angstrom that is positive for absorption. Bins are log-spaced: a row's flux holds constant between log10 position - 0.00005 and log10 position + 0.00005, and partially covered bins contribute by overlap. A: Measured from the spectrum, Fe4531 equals 0.8 Angstrom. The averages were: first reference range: 82.6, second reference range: 83.4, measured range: 81.4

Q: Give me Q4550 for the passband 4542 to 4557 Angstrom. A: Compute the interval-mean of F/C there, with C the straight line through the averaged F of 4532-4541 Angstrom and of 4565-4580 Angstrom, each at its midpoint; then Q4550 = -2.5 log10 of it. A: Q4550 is 0.03 mag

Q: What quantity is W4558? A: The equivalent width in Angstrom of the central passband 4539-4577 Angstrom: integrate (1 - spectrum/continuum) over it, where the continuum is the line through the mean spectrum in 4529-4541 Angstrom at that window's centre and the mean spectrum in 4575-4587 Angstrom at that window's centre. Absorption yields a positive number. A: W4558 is -0.9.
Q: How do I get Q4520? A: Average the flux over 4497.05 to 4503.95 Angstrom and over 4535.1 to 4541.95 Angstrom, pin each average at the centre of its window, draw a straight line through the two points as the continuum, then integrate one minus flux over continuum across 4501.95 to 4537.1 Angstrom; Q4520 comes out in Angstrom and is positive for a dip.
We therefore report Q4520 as 0.2 Angstrom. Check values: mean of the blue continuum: 82.7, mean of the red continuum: 83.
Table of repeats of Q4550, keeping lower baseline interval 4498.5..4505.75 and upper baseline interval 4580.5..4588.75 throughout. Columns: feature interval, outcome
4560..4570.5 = -0.06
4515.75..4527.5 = -0.03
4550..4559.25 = 0.02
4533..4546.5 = 0.00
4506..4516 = 0.00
